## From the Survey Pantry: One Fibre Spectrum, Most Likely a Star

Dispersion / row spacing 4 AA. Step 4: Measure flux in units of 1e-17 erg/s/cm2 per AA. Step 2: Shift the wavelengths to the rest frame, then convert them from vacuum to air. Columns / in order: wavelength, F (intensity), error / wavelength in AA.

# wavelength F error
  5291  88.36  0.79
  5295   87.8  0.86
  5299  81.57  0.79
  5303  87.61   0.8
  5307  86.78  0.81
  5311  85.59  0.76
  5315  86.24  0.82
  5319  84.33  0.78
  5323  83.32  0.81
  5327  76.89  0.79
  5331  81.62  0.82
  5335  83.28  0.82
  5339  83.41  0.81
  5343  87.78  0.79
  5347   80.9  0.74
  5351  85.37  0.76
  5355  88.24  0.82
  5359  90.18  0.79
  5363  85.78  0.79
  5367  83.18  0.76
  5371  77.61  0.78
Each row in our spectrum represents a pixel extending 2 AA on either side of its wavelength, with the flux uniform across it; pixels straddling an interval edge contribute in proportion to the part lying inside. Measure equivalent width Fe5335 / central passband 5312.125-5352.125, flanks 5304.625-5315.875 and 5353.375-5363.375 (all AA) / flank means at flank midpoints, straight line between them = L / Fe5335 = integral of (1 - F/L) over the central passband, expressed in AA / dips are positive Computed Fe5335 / 1.8 AA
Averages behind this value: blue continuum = 86.2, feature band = 83.3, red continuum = 88.4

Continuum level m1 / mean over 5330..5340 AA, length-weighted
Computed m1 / 82.8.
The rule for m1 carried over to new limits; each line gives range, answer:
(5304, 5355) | 84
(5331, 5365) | 85.4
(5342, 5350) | 84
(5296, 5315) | 85.6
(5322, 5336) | 81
